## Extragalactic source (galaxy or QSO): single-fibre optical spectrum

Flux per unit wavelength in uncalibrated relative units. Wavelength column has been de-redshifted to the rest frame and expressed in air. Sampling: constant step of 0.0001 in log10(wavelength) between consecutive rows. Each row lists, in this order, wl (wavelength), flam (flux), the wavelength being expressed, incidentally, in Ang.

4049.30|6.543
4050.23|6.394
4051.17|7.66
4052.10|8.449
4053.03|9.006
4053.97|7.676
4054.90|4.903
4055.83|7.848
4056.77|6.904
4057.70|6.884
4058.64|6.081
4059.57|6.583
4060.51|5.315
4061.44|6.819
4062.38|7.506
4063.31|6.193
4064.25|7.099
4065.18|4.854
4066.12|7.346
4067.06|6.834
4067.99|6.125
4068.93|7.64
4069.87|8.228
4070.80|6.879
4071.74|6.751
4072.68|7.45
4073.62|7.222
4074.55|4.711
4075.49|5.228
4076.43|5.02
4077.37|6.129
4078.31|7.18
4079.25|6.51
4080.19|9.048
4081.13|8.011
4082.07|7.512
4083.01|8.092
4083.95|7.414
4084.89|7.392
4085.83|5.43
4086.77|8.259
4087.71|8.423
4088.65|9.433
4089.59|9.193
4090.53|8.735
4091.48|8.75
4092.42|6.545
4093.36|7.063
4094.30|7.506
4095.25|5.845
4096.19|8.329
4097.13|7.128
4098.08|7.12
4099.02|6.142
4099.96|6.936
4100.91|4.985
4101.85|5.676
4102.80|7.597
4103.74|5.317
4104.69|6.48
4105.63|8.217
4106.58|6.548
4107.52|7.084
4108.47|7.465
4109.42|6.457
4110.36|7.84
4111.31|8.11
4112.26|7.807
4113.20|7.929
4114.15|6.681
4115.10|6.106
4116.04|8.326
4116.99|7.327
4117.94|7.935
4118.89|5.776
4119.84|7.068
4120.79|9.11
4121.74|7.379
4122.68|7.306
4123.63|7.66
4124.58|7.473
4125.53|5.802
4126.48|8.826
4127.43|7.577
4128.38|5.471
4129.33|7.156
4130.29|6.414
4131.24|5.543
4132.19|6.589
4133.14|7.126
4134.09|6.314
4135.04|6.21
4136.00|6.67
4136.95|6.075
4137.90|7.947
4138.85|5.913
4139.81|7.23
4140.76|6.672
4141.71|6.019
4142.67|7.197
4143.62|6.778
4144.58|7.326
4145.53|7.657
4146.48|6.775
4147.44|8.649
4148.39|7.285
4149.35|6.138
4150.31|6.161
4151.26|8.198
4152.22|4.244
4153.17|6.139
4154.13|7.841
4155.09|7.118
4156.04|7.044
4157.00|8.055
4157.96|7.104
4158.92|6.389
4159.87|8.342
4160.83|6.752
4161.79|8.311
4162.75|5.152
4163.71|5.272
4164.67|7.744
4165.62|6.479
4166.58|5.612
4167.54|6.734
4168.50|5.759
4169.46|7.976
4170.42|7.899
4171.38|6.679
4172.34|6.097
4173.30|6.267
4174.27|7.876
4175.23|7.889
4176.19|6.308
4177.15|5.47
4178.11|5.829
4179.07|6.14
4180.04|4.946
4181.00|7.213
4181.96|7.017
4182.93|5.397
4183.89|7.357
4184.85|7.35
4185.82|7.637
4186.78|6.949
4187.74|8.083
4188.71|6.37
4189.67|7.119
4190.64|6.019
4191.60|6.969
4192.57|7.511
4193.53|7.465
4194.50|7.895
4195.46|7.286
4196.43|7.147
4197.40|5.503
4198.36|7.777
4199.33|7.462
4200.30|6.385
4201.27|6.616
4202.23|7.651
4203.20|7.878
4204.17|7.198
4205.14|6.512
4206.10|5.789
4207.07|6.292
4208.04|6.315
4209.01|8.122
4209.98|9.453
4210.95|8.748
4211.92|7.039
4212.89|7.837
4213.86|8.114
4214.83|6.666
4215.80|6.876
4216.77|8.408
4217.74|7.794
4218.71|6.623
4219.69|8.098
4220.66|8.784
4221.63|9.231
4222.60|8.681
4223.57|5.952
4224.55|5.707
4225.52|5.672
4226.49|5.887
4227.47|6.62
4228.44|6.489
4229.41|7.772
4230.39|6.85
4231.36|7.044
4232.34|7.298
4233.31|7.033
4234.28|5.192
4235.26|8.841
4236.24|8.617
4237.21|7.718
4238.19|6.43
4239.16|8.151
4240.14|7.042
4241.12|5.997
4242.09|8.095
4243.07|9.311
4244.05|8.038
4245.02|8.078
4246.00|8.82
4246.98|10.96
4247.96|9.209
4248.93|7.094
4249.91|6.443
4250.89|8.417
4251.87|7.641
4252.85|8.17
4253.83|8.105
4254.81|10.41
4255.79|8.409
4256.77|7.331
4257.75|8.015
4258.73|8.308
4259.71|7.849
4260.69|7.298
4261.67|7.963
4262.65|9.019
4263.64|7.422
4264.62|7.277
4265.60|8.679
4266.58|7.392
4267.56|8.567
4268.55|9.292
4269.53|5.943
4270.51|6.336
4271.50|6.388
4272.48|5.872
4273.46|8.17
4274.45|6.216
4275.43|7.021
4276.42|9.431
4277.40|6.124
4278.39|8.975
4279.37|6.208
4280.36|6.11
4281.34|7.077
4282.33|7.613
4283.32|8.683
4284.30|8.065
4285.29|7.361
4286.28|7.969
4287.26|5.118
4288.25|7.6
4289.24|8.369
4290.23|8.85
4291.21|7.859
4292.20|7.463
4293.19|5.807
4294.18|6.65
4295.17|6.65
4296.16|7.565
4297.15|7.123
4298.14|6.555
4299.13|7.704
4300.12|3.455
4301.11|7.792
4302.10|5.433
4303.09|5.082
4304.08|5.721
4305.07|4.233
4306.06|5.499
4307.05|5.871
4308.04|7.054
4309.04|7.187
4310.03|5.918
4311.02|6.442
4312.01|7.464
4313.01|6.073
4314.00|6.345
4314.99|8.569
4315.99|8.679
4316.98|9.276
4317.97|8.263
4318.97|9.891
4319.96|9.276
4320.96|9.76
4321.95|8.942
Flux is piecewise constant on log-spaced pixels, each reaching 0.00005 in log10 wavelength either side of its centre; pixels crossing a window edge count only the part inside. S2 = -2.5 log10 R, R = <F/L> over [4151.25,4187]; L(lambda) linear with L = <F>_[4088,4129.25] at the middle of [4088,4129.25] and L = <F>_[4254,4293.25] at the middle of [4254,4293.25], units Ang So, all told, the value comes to 0.10 mag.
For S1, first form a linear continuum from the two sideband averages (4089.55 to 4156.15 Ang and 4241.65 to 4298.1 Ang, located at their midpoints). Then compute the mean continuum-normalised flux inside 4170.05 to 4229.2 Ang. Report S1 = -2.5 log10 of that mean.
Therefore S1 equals 0.048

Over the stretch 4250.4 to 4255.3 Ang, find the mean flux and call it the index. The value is 8.54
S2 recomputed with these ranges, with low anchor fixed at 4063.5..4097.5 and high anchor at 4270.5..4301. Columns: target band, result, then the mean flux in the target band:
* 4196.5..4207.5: 0.05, 6.84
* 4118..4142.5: 0.05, 6.87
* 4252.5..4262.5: -0.15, 8.22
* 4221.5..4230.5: 0.06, 6.79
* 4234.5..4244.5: -0.09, 7.75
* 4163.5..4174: 0.08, 6.65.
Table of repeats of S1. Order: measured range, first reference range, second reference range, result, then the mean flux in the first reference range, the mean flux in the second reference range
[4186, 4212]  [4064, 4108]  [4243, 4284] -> 0.06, 7.05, 7.83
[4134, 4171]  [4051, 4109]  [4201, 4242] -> 0.05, 7.04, 7.28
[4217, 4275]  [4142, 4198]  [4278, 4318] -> -0.11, 6.86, 6.95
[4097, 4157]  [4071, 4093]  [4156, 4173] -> 0.02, 7.32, 6.84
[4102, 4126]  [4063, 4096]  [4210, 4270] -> 0.01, 7.16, 7.73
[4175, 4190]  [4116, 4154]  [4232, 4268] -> 0.11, 6.93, 7.97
